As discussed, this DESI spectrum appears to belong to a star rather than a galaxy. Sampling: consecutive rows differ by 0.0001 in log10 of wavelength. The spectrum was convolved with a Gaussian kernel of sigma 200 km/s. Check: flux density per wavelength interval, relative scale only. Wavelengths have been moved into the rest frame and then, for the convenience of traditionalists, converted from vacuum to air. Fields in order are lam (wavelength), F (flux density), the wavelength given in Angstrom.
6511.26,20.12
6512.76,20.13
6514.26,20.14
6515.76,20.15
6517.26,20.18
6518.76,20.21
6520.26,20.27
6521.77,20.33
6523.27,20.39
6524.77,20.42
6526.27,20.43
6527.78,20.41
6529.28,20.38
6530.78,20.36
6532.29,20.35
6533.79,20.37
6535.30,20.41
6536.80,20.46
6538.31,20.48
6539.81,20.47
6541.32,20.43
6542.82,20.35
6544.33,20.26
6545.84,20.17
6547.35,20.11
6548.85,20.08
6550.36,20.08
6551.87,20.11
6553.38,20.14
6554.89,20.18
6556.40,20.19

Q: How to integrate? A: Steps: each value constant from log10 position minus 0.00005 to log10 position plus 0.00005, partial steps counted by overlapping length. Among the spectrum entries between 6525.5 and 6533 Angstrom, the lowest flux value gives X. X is 20.35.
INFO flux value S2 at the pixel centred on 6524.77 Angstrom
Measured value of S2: 20.42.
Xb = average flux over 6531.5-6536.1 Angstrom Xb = 20.4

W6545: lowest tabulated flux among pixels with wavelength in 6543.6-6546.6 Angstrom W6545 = 20.17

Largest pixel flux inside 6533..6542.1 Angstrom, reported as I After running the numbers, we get 20.48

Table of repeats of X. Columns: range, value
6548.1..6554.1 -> 20.08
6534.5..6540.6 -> 20.41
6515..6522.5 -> 20.15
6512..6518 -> 20.13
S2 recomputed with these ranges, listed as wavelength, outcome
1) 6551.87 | 20.11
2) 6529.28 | 20.38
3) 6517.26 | 20.18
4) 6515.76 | 20.15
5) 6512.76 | 20.13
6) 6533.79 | 20.37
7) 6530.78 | 20.36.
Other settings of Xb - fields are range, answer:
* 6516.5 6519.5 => 20.2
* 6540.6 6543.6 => 20.4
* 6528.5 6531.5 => 20.4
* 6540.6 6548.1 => 20.3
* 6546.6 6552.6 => 20.1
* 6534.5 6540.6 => 20.4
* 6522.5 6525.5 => 20.4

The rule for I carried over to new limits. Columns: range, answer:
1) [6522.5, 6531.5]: 20.43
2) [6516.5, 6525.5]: 20.42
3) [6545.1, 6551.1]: 20.17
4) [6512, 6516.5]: 20.15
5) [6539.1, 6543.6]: 20.47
